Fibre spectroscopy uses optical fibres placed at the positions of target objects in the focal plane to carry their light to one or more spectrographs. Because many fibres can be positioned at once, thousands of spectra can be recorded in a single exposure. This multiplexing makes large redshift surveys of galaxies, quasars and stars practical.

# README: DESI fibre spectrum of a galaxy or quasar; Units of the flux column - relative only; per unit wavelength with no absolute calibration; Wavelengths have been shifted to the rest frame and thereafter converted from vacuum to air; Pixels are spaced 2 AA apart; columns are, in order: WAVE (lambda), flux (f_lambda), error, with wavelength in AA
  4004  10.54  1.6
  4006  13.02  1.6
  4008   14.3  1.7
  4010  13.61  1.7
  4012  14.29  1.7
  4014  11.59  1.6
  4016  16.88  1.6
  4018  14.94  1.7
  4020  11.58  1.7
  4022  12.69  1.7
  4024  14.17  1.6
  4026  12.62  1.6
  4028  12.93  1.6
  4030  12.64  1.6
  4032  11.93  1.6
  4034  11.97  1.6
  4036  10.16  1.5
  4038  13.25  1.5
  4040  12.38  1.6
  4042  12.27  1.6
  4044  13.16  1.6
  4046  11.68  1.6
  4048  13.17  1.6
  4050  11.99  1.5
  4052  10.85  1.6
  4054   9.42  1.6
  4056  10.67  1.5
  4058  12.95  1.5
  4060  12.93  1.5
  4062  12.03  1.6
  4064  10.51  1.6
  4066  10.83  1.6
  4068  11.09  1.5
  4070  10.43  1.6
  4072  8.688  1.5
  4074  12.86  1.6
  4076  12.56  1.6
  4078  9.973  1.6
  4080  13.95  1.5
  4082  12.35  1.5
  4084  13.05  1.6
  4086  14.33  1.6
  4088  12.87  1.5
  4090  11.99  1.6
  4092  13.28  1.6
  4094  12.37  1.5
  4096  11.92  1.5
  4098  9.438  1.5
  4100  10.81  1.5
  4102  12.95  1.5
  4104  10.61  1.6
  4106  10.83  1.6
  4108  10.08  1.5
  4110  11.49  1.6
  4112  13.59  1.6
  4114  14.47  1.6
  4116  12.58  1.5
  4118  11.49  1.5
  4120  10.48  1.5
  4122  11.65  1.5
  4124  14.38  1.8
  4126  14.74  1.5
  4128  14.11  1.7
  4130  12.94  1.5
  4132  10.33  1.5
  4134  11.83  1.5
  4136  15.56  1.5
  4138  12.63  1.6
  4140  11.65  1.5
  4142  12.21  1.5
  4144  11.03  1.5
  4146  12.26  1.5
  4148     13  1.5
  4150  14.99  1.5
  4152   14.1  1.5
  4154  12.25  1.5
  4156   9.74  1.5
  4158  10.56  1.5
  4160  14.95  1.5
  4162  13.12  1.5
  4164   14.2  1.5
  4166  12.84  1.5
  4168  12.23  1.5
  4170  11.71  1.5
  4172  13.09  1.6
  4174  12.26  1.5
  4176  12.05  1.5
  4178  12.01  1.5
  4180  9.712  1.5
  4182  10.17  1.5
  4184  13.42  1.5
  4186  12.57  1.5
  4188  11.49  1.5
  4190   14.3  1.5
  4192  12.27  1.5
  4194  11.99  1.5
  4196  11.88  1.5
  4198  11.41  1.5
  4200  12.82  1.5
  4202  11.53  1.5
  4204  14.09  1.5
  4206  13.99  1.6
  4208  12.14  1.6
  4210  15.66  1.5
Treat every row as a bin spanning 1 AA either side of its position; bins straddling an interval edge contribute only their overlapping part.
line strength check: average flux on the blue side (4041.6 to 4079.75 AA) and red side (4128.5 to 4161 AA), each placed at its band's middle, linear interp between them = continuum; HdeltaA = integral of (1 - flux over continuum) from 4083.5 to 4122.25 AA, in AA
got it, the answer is 0.0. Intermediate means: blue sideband 11.5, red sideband 12.5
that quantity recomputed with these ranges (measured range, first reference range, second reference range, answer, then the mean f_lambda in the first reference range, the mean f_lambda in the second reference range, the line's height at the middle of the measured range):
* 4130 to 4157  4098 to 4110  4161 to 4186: -1.8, 11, 12.2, 11.7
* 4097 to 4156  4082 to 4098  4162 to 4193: 0.7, 12.6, 12.3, 12.5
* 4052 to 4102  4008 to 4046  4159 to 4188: 4.1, 12.9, 12.4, 12.8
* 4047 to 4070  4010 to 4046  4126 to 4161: 2.5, 12.9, 12.7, 12.8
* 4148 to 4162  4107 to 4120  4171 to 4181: -1.0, 12.1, 11.8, 11.9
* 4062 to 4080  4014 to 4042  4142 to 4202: 2.3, 12.9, 12.3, 12.7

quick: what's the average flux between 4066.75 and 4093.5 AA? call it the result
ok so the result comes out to 12.1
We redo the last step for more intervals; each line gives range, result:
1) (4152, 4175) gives 12.5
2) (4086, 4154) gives 12.4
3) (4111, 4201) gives 12.5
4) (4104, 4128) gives 12.3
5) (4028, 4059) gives 11.9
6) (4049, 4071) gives 11.2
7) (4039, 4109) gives 11.8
